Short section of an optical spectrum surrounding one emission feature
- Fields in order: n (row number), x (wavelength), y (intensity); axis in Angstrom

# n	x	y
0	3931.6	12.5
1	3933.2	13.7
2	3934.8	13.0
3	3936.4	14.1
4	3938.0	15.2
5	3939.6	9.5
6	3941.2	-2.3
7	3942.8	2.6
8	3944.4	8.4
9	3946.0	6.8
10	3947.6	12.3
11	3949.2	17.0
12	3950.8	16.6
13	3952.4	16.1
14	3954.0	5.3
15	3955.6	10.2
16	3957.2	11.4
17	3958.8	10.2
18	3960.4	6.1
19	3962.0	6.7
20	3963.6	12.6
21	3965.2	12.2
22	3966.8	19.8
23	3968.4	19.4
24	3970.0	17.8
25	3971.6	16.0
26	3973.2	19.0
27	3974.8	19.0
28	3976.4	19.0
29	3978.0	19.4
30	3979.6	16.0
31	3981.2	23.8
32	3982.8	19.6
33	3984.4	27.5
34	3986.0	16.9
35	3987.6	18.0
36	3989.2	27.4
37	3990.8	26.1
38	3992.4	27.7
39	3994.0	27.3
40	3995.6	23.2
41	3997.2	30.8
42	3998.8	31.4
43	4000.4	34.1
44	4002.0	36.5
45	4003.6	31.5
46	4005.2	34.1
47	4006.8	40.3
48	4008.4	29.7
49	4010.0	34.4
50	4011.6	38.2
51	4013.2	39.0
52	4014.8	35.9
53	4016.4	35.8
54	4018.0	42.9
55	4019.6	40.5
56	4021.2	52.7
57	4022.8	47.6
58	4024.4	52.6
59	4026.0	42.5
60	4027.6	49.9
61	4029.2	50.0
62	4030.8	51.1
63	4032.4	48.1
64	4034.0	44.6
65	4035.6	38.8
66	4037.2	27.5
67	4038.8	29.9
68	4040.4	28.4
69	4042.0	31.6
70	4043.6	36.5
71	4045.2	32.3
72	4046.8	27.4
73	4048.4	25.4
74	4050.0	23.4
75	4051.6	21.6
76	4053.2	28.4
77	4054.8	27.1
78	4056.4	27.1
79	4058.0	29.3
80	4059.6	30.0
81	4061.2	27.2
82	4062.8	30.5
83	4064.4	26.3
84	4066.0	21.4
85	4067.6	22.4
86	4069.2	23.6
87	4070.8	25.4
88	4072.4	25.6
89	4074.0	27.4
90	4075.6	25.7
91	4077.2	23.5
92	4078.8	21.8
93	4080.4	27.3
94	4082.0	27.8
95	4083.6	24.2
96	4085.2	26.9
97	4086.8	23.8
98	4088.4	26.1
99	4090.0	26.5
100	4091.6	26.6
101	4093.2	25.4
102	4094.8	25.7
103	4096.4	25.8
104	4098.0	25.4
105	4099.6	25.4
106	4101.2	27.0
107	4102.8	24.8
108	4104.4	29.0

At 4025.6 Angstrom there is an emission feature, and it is Lyman alpha 1216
